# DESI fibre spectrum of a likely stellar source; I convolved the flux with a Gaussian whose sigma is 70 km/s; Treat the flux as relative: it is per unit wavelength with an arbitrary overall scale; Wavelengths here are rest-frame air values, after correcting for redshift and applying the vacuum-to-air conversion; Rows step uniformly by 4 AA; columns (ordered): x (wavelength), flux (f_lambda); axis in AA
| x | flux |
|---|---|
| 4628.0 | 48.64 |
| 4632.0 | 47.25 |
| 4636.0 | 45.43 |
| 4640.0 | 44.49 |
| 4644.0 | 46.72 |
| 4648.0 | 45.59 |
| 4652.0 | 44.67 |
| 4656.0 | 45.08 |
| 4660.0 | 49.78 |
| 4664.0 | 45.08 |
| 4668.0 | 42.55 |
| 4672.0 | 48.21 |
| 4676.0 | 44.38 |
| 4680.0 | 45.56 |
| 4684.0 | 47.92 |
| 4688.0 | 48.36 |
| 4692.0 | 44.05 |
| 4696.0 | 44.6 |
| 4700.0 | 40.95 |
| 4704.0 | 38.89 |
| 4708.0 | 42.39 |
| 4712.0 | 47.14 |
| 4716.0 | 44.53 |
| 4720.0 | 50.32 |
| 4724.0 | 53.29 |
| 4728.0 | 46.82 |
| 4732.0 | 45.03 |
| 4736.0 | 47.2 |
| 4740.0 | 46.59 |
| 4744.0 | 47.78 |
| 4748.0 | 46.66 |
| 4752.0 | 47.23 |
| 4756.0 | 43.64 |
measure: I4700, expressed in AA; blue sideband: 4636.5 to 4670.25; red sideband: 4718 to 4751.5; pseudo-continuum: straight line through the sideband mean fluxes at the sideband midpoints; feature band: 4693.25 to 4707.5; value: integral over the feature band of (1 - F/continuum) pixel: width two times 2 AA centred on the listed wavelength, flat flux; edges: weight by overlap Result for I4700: 1.6 AA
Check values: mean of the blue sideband 45.5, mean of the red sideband 47.9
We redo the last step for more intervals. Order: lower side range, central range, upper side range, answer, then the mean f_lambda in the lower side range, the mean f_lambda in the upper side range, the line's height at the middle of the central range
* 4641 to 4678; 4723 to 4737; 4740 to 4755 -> -0.3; 45.7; 46.9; 46.7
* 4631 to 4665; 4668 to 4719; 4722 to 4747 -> 2.3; 46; 47.7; 46.9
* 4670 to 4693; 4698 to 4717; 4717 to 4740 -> 1.9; 46.5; 48.2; 47.4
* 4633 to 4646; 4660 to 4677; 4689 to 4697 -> -0.2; 45.7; 44.8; 45.2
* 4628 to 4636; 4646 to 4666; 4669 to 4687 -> 0.3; 47.1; 46.4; 46.8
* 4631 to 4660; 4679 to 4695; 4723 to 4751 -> 0.0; 45.8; 47.4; 46.5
